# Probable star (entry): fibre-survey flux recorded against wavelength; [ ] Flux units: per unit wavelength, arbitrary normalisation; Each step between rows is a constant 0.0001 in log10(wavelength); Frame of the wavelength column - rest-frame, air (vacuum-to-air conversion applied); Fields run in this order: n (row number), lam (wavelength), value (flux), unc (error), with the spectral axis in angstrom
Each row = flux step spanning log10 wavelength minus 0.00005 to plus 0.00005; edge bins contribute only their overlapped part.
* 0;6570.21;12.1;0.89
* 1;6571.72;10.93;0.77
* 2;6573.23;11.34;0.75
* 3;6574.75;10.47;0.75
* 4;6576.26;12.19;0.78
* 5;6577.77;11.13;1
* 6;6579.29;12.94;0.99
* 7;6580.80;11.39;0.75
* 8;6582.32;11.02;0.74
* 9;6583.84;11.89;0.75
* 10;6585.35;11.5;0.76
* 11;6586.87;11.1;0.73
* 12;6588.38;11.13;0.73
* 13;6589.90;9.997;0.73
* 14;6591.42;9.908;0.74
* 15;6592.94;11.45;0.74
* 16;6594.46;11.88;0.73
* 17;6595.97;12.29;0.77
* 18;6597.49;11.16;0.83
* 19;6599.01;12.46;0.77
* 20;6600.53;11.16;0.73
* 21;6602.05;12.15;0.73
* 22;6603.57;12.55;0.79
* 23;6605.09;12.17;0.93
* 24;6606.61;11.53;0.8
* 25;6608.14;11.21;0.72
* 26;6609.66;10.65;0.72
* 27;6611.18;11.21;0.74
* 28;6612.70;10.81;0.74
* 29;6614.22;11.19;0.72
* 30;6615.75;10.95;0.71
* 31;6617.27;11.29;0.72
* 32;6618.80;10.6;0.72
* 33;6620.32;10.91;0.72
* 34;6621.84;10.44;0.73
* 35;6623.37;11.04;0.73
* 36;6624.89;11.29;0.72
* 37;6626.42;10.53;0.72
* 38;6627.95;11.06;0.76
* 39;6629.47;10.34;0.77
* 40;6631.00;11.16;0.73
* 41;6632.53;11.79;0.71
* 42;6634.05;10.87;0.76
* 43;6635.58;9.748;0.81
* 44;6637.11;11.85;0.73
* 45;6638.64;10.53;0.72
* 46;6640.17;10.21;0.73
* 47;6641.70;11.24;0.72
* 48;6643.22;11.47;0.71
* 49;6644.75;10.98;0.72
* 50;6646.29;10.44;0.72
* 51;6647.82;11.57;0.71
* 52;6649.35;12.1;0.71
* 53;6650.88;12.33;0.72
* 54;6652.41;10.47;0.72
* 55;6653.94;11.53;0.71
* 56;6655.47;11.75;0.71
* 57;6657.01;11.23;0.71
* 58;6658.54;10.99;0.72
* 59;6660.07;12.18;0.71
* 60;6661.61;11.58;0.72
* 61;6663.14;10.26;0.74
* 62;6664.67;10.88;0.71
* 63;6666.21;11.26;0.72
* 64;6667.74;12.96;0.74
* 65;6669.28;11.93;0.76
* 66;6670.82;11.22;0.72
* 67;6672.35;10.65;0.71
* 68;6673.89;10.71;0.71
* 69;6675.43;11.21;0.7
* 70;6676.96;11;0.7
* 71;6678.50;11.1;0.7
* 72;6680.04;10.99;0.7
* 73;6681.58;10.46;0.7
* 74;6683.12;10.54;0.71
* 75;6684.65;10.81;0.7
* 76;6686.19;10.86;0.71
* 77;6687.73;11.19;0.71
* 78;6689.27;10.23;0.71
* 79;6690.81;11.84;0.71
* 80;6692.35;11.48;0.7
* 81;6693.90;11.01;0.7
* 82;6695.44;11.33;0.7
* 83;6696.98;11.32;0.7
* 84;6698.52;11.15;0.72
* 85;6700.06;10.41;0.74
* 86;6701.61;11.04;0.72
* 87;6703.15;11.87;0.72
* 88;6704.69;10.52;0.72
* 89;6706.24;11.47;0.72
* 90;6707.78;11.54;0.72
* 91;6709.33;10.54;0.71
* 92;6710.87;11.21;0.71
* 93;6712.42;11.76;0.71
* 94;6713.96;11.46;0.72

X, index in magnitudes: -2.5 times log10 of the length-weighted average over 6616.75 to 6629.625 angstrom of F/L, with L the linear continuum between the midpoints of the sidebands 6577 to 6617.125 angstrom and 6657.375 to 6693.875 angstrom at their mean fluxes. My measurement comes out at 0.047 mag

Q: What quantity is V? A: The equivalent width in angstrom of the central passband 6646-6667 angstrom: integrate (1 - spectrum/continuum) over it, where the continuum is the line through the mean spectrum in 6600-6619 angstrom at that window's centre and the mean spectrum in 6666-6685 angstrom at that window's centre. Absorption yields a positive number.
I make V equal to -0.3 angstrom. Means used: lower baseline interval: 11.4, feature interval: 11.4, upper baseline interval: 11.1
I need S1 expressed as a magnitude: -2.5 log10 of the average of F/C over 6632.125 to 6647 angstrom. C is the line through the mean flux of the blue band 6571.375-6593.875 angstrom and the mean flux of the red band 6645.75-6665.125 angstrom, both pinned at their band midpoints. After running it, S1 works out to 0.04 mag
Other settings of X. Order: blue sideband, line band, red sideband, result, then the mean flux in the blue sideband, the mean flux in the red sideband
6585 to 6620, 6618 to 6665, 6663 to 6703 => 0.01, 11.3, 11.1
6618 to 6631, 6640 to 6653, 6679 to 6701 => -0.04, 10.8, 11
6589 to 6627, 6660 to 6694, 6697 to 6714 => 0.01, 11.2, 11.2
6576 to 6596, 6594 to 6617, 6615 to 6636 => -0.04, 11.4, 10.9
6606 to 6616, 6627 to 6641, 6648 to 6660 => 0.05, 11.1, 11.5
